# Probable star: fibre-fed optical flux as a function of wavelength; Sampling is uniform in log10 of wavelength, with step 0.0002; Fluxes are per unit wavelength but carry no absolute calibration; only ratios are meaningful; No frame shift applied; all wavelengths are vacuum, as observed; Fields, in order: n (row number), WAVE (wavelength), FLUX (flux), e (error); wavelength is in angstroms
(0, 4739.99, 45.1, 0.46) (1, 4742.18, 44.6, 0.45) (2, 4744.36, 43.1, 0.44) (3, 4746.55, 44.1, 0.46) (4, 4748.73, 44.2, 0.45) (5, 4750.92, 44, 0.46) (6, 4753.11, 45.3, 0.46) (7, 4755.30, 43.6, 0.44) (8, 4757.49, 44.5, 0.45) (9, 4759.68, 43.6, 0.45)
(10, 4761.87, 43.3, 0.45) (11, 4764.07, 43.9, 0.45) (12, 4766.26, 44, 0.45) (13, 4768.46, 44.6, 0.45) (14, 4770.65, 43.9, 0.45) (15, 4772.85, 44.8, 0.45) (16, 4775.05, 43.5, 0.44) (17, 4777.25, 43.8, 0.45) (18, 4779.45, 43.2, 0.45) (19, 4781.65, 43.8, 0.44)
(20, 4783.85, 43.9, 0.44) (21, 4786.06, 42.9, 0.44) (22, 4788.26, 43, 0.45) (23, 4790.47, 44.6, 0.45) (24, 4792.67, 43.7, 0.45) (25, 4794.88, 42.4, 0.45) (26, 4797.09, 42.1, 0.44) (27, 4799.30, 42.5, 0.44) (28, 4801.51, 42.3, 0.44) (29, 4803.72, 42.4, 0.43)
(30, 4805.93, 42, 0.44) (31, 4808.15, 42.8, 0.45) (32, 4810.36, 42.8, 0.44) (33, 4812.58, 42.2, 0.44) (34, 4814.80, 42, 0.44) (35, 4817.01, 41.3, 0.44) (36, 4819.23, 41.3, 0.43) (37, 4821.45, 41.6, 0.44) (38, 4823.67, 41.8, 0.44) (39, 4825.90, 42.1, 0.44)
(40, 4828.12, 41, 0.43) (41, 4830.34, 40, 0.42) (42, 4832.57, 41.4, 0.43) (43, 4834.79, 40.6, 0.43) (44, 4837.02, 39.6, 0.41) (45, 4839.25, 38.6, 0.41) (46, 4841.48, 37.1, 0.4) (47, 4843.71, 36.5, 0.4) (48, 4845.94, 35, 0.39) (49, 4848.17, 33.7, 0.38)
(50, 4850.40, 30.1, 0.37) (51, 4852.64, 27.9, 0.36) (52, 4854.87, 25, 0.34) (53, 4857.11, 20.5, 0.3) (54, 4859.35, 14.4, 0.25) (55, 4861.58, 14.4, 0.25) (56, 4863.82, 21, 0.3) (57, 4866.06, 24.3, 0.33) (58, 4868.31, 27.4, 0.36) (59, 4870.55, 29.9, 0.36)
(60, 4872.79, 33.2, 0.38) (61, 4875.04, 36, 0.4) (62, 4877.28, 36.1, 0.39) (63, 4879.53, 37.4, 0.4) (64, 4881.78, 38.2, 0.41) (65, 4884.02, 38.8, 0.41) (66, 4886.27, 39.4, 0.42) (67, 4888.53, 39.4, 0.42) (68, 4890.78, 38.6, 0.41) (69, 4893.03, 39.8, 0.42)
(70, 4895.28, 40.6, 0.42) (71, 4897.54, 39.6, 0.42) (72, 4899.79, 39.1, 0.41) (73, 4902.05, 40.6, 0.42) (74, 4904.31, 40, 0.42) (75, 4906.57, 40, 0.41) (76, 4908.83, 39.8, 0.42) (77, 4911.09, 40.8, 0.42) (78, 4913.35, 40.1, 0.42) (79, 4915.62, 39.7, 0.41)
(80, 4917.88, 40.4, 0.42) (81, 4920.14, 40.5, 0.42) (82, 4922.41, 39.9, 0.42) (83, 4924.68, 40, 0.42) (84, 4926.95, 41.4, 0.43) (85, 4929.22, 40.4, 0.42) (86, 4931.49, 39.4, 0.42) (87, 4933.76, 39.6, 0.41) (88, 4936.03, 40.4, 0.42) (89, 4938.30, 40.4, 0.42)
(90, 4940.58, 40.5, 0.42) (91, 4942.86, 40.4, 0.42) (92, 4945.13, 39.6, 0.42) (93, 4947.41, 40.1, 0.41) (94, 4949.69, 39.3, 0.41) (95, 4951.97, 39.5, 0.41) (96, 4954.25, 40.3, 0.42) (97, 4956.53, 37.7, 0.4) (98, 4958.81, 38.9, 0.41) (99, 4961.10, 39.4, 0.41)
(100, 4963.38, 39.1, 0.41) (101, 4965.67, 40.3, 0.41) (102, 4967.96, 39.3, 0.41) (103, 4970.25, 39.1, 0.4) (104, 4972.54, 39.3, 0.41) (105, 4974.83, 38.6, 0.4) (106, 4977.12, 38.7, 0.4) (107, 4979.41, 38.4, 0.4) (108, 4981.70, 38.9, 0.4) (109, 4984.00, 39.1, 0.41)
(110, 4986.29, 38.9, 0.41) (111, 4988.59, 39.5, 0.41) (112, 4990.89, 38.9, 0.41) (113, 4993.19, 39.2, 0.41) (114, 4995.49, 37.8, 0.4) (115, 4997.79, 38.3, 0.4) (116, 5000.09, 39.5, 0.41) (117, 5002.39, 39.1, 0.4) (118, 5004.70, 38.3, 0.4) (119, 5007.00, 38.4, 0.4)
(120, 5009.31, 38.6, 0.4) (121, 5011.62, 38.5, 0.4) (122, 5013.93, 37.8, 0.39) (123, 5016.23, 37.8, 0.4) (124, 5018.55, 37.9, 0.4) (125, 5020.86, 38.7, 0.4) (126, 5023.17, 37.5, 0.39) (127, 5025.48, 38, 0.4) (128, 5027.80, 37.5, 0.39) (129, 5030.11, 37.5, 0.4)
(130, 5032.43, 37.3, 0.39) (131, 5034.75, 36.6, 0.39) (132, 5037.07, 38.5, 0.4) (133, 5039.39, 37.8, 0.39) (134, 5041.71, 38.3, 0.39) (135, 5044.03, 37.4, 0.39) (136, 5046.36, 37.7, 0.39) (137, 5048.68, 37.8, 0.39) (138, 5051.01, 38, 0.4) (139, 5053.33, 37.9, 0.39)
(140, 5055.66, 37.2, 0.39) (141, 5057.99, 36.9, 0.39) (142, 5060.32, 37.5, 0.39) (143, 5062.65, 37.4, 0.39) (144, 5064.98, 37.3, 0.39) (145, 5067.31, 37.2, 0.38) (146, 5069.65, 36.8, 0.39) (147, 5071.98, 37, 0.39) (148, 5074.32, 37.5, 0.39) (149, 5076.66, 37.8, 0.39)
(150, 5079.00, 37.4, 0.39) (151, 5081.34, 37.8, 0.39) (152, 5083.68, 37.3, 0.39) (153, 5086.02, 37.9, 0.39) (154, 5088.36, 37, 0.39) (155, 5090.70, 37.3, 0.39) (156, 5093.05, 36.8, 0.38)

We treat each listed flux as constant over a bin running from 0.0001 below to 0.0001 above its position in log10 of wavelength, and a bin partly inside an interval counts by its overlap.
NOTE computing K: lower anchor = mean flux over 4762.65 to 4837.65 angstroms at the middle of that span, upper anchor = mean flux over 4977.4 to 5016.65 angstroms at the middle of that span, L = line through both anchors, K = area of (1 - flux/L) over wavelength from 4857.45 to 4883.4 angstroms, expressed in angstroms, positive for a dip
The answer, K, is 8.1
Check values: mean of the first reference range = 42.6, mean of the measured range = 28.4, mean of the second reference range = 38.7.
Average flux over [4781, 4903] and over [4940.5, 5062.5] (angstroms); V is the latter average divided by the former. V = 1.0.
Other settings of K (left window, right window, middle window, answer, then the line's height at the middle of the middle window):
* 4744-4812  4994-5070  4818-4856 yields 4.5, 42.2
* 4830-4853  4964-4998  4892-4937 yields -2.7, 37.8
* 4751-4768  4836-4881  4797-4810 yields -1.6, 37.8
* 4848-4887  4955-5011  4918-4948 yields -4.8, 34.7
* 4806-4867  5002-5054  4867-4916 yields -2.8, 35.8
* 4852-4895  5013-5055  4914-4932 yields -3.9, 33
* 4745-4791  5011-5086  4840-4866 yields 9.4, 42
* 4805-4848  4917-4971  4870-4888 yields 1.7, 40.1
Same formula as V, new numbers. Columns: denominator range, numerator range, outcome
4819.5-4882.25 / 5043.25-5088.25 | 1.13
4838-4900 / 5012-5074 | 1.16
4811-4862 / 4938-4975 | 1.11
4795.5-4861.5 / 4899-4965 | 1.07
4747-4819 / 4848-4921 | 0.79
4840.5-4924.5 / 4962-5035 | 1.12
